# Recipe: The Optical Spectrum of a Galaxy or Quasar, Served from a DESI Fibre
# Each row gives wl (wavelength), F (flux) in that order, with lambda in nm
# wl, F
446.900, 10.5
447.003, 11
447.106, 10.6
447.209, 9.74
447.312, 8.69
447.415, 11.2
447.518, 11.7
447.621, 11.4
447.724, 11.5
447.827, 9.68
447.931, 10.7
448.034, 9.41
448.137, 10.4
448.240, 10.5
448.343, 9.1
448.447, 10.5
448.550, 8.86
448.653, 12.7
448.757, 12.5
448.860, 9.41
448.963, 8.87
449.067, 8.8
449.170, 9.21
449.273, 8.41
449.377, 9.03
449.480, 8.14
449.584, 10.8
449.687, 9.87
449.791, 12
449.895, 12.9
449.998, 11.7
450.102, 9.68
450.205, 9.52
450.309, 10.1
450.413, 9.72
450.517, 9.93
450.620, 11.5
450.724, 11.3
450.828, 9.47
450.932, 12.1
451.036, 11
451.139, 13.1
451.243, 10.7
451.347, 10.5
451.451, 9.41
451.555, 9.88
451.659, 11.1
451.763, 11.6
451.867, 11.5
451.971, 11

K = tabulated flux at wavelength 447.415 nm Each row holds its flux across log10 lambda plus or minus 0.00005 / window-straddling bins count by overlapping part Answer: 11.2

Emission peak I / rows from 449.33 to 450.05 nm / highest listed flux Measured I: 12.9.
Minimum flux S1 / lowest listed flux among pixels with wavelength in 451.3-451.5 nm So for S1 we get 9.41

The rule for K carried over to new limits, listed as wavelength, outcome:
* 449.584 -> 10.8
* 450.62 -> 11.5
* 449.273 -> 8.41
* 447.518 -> 11.7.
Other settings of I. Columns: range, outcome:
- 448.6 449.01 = 12.7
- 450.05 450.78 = 11.5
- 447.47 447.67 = 11.7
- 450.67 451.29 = 13.1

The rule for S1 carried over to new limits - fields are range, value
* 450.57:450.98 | 9.47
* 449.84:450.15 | 9.68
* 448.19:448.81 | 8.86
